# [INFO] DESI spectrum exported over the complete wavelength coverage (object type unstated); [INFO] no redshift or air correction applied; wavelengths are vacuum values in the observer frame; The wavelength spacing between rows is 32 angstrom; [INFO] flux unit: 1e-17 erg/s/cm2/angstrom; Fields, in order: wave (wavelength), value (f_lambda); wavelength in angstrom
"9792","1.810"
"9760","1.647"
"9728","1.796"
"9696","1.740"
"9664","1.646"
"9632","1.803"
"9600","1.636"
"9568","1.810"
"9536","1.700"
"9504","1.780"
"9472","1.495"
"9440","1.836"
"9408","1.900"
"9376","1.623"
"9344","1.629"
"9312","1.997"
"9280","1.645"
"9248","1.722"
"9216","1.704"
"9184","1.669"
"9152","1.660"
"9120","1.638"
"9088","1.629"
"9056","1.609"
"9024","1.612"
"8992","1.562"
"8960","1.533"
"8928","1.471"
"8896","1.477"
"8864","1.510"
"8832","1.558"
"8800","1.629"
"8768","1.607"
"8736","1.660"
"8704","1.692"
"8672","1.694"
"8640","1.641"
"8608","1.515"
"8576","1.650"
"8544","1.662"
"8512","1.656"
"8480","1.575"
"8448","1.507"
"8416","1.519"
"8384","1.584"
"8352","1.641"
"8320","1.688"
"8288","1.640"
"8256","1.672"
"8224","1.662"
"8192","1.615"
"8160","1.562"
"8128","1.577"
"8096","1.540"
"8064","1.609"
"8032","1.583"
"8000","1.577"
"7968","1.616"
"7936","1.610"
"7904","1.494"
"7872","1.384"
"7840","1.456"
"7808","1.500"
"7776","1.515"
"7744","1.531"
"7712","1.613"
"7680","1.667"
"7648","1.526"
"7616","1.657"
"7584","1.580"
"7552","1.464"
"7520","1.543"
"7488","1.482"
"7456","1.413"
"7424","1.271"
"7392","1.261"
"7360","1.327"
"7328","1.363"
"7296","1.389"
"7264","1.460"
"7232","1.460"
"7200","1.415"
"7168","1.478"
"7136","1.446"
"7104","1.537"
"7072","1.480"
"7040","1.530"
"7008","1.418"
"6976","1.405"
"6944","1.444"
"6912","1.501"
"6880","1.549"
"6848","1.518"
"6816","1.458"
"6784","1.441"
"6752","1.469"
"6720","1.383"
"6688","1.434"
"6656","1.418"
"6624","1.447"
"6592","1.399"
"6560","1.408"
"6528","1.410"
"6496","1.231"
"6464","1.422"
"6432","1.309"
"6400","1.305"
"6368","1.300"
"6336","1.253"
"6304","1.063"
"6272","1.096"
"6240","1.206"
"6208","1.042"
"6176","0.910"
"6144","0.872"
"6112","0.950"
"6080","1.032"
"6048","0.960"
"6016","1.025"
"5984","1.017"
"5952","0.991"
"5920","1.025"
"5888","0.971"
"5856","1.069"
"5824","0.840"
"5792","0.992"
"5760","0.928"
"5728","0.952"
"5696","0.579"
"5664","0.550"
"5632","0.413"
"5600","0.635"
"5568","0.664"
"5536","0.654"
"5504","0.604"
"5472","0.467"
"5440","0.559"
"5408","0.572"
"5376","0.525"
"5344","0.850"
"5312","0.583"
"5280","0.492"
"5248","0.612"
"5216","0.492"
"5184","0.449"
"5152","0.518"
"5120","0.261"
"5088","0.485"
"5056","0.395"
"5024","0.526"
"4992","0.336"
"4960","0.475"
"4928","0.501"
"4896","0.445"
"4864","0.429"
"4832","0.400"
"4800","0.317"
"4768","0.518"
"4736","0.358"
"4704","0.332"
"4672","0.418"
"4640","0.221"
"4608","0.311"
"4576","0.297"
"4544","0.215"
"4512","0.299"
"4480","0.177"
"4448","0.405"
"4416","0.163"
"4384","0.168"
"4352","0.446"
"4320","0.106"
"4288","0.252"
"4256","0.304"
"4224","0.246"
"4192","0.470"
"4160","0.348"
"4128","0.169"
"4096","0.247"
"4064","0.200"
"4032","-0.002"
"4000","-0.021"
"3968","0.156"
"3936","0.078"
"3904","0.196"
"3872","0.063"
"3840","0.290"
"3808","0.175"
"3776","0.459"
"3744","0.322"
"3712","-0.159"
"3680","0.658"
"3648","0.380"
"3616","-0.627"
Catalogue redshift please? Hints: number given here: 0.431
